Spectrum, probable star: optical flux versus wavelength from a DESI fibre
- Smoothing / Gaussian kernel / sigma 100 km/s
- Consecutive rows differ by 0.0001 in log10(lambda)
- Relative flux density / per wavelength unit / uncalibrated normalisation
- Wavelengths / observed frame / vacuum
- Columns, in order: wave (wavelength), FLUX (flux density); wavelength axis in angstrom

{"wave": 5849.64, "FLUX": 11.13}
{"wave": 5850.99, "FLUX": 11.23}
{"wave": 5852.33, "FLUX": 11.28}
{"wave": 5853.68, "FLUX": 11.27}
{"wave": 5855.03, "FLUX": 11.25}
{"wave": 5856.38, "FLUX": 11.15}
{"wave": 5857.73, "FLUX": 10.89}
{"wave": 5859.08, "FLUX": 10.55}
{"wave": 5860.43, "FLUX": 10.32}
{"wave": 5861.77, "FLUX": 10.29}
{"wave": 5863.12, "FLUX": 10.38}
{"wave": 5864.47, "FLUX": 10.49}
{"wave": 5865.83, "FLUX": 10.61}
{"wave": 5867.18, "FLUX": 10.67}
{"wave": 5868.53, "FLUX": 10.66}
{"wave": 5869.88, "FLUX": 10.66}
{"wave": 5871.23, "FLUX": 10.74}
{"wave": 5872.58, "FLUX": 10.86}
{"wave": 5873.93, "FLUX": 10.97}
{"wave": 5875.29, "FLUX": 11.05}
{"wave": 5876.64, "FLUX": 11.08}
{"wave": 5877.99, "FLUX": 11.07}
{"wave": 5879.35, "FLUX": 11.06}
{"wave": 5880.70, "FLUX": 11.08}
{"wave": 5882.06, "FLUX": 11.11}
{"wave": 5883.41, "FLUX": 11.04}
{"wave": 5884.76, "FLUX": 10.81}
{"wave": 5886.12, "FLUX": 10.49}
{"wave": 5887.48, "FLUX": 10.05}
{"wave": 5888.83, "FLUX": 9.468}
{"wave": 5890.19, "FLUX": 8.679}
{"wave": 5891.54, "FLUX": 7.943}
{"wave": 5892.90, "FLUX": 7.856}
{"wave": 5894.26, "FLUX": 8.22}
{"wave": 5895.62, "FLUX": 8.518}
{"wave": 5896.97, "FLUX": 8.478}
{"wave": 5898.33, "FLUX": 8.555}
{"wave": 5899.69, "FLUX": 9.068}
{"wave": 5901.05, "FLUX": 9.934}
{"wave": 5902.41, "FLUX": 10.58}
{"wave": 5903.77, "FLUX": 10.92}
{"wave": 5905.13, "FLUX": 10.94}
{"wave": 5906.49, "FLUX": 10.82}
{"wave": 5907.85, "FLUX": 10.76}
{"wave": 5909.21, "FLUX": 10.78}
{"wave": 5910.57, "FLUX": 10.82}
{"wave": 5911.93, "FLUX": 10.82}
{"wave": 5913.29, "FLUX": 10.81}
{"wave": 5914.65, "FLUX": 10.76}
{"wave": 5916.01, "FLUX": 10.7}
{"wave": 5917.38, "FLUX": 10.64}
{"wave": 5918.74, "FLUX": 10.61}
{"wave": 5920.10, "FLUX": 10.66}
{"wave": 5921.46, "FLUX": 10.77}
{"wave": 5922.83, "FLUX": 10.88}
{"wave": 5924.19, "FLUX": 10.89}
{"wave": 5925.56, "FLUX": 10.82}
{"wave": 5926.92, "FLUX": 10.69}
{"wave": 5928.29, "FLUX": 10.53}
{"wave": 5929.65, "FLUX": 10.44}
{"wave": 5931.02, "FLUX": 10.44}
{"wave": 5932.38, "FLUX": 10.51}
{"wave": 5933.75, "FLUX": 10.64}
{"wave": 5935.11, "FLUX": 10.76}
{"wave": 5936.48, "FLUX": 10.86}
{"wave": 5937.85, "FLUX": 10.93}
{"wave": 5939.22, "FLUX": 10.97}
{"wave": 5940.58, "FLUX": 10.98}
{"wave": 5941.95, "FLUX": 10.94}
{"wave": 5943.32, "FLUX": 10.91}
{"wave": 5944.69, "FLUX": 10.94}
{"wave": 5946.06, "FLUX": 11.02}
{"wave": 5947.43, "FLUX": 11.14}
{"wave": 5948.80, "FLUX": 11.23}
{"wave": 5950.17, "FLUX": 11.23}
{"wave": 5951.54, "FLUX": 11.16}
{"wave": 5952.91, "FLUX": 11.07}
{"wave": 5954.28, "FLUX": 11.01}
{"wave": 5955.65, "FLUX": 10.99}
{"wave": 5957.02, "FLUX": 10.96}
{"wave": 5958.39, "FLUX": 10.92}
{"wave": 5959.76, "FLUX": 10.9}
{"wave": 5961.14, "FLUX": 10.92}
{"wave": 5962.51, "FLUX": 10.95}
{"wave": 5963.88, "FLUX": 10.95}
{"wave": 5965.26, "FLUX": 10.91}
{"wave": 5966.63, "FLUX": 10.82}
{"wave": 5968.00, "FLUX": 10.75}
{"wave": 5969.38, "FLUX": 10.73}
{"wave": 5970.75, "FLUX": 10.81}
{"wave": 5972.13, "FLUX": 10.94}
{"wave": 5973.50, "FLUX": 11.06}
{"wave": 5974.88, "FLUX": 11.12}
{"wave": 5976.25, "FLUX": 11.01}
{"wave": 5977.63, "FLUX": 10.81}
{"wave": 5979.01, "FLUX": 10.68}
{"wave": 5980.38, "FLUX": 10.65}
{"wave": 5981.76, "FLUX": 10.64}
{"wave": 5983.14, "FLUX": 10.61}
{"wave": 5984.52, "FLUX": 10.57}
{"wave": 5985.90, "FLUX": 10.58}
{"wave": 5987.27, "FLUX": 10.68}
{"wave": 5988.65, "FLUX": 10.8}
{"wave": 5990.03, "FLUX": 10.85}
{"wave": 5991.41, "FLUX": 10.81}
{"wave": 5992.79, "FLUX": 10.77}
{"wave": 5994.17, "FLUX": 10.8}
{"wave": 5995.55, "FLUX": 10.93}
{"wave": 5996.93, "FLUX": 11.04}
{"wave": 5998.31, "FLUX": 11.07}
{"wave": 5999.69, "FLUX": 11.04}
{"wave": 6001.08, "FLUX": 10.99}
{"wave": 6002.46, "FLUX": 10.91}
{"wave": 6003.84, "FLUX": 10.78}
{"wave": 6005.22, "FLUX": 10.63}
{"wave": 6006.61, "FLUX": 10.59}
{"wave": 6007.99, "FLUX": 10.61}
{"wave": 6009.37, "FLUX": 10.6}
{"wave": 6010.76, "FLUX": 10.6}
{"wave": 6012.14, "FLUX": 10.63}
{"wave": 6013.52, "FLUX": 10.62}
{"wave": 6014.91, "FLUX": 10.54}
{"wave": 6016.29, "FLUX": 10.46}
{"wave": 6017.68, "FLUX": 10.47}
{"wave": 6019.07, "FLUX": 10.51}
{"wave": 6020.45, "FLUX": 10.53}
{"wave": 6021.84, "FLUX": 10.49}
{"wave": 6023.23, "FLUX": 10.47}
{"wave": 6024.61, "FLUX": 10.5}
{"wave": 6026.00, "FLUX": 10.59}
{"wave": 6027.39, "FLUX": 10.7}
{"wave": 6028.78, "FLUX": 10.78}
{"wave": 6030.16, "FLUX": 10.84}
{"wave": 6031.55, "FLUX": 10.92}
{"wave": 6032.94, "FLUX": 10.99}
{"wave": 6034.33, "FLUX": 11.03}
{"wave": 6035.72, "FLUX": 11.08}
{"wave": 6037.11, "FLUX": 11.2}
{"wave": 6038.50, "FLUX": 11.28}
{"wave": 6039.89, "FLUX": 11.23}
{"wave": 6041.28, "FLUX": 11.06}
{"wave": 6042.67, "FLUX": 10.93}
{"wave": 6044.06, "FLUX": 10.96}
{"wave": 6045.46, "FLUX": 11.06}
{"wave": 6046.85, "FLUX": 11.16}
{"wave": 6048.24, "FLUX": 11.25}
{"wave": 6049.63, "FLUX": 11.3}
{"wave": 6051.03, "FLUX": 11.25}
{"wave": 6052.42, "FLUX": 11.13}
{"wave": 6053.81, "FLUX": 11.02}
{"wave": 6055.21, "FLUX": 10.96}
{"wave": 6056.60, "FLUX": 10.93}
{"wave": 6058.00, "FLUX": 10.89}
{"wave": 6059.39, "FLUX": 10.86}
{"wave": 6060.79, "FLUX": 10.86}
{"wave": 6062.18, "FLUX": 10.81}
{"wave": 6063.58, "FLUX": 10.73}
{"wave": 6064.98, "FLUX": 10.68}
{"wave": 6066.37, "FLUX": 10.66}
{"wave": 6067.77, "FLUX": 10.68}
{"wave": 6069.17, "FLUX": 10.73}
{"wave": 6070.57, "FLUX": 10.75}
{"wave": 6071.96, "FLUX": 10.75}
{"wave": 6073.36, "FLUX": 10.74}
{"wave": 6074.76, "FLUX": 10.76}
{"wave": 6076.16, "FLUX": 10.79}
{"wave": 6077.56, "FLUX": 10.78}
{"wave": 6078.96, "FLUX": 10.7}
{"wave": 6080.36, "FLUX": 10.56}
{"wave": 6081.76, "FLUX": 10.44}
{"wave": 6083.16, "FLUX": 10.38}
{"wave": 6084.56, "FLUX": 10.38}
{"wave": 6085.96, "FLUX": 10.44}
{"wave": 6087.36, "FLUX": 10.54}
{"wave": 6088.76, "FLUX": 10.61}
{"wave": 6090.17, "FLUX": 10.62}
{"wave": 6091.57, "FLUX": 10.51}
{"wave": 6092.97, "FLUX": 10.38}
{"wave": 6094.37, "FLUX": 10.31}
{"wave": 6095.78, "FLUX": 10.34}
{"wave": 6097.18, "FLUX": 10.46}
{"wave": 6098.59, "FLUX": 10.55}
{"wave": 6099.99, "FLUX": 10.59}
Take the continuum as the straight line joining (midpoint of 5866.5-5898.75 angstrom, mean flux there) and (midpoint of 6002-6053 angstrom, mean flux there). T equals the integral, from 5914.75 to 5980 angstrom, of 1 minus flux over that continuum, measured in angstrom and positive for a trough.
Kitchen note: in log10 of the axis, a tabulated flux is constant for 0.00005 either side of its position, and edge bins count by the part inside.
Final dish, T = -2.9 angstrom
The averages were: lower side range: 10.1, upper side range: 10.8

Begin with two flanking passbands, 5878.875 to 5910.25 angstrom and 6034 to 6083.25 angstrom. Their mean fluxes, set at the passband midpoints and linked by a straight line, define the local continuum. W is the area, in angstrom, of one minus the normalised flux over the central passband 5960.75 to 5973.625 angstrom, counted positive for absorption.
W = -0.7 angstrom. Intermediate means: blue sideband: 9.88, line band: 10.9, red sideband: 10.9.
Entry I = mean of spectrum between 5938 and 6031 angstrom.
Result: 10.8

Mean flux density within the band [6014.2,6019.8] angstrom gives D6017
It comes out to 10.5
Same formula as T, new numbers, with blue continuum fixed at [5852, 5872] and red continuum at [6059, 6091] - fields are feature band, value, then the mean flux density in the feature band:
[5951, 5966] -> -0.4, 11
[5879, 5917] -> 2.4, 10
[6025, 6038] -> -0.3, 10.9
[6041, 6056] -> -0.6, 11.1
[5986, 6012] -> -0.3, 10.8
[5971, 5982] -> -0.2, 10.9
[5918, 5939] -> 0.0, 10.7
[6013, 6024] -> 0.2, 10.5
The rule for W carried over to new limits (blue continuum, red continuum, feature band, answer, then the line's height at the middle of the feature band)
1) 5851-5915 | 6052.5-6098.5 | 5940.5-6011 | -2.48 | 10.5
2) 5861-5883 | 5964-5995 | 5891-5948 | 2.26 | 10.8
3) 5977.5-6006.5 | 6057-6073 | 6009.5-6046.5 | -0.04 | 10.8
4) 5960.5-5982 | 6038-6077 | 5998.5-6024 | 0.59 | 10.9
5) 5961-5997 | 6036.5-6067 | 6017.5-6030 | 0.41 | 10.9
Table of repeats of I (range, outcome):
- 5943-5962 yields 11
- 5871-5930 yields 10.3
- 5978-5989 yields 10.7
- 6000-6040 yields 10.7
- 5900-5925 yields 10.7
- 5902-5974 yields 10.9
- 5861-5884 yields 10.8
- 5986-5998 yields 10.8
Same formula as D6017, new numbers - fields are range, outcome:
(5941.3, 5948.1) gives 11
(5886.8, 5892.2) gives 9.05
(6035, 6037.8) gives 11.1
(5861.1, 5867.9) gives 10.5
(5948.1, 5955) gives 11.1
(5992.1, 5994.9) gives 10.8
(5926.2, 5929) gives 10.6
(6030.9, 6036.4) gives 11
